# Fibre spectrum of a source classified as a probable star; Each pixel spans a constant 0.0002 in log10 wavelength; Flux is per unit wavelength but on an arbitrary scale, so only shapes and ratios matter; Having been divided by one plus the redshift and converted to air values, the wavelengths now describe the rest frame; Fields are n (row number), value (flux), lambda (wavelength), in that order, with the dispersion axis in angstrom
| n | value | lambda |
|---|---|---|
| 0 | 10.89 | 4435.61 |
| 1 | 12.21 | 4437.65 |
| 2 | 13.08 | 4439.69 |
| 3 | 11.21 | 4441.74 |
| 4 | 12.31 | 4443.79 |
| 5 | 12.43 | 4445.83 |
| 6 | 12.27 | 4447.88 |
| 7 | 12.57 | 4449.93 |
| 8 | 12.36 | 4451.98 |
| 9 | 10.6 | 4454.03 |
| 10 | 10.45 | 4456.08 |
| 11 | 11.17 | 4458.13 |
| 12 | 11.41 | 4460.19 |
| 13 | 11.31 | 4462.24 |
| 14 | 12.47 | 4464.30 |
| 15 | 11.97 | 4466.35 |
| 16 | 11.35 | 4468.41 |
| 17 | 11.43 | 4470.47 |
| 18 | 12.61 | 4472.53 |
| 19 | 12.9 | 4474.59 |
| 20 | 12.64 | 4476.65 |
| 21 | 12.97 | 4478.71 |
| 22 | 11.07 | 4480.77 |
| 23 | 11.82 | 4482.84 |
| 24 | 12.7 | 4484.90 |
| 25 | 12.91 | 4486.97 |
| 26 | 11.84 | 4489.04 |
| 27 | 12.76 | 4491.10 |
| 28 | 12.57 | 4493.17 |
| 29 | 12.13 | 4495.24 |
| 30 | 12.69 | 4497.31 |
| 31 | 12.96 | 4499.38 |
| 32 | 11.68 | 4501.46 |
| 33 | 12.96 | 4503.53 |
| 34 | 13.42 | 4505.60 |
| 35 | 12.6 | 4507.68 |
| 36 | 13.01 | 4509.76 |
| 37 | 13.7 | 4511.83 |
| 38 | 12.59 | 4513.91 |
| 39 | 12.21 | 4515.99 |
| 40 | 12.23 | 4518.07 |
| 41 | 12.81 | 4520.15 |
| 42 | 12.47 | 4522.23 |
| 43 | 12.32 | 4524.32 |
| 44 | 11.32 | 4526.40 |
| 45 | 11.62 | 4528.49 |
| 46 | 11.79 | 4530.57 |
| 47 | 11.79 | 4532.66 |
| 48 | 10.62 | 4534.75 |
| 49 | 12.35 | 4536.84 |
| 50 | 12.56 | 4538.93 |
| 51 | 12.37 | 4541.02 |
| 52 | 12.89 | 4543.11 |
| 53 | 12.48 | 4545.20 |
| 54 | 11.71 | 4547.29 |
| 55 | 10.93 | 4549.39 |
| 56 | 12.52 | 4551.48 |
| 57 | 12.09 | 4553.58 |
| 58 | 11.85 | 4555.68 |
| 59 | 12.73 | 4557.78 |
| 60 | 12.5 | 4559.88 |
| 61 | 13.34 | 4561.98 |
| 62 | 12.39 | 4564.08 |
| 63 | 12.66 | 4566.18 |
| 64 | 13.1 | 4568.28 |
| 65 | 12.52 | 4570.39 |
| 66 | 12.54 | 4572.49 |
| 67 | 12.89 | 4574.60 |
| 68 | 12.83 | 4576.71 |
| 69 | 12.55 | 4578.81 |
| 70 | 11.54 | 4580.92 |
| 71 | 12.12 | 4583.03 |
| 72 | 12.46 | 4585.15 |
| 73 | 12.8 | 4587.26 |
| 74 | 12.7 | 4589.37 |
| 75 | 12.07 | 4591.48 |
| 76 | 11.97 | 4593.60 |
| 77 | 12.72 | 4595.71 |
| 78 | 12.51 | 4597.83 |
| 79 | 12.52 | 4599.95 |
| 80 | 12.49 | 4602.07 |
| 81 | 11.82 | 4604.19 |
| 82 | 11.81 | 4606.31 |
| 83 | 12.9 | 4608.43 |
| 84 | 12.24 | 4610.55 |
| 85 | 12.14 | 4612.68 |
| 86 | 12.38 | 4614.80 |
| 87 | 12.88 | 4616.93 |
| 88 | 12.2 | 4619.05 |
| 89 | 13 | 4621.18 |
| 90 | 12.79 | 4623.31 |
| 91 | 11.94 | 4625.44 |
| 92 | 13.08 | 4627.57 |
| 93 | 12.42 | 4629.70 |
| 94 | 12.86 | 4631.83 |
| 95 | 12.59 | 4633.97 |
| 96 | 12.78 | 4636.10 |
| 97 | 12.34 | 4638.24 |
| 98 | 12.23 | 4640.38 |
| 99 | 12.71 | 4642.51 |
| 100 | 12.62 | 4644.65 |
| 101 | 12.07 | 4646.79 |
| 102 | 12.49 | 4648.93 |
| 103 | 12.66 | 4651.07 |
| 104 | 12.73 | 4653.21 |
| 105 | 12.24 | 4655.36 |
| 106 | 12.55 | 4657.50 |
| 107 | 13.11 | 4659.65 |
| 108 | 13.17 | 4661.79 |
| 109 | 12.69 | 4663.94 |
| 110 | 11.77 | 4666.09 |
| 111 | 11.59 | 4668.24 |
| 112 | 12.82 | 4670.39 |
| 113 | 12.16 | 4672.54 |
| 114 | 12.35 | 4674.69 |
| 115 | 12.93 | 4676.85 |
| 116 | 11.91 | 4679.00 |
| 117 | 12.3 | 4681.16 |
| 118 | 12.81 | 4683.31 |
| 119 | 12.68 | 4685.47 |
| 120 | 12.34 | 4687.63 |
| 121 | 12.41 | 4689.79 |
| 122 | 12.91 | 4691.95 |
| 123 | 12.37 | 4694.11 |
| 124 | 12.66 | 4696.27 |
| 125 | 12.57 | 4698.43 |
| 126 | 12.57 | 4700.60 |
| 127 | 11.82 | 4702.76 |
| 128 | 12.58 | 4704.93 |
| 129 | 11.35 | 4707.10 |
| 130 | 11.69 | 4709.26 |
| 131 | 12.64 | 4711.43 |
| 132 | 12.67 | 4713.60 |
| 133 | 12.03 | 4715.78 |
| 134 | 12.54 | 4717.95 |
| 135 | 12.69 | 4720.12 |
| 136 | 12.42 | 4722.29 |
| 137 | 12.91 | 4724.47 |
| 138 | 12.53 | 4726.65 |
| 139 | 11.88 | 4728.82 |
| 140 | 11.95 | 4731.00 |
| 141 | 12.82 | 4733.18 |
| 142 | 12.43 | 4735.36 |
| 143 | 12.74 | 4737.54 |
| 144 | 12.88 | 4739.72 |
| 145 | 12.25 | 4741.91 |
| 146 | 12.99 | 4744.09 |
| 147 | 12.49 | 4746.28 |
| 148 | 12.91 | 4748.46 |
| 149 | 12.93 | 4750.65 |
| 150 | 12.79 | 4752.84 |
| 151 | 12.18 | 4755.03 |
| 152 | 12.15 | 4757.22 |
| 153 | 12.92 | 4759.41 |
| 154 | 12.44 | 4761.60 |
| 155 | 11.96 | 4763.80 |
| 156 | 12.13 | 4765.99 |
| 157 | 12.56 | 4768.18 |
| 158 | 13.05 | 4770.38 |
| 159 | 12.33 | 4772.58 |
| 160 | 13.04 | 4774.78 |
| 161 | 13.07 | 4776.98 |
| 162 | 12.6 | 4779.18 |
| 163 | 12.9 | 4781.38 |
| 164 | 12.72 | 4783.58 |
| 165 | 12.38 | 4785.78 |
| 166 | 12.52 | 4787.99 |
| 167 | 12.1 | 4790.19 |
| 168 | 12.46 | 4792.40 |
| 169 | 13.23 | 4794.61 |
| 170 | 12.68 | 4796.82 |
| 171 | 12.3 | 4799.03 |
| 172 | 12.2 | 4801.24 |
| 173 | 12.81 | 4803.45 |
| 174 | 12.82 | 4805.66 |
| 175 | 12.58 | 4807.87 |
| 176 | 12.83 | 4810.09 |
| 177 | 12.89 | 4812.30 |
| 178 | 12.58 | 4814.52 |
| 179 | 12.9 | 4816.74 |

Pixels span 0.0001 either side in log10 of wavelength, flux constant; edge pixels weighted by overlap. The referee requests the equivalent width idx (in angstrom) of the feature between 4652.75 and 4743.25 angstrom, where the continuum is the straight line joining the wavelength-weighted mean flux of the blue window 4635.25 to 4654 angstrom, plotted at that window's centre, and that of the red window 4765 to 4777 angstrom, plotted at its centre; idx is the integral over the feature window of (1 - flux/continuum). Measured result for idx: 1.0 angstrom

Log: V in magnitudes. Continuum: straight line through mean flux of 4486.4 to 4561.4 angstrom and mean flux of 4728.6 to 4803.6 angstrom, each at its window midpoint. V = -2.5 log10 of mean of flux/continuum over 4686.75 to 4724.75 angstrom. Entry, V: 0.01 mag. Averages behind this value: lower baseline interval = 12.3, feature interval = 12.4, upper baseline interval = 12.6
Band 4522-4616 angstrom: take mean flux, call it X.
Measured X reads 12.3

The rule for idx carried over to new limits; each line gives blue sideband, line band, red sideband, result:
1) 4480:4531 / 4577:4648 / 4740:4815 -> 0.34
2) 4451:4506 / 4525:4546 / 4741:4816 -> 0.38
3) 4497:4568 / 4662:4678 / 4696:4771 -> 0.07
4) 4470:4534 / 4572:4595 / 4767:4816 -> 0.13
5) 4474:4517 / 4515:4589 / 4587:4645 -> 1.43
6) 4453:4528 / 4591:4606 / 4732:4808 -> 0.11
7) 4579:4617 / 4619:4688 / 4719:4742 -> -0.65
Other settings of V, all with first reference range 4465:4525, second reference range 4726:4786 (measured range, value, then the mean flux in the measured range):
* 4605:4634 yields 0.00 mag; 12.5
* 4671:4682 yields 0.02 mag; 12.3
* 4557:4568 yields -0.02 mag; 12.8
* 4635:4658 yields 0.00 mag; 12.5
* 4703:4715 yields 0.04 mag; 12.1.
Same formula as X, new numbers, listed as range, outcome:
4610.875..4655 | 12.5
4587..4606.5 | 12.3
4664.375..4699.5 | 12.4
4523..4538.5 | 11.7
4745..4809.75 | 12.6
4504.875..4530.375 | 12.5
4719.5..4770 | 12.5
